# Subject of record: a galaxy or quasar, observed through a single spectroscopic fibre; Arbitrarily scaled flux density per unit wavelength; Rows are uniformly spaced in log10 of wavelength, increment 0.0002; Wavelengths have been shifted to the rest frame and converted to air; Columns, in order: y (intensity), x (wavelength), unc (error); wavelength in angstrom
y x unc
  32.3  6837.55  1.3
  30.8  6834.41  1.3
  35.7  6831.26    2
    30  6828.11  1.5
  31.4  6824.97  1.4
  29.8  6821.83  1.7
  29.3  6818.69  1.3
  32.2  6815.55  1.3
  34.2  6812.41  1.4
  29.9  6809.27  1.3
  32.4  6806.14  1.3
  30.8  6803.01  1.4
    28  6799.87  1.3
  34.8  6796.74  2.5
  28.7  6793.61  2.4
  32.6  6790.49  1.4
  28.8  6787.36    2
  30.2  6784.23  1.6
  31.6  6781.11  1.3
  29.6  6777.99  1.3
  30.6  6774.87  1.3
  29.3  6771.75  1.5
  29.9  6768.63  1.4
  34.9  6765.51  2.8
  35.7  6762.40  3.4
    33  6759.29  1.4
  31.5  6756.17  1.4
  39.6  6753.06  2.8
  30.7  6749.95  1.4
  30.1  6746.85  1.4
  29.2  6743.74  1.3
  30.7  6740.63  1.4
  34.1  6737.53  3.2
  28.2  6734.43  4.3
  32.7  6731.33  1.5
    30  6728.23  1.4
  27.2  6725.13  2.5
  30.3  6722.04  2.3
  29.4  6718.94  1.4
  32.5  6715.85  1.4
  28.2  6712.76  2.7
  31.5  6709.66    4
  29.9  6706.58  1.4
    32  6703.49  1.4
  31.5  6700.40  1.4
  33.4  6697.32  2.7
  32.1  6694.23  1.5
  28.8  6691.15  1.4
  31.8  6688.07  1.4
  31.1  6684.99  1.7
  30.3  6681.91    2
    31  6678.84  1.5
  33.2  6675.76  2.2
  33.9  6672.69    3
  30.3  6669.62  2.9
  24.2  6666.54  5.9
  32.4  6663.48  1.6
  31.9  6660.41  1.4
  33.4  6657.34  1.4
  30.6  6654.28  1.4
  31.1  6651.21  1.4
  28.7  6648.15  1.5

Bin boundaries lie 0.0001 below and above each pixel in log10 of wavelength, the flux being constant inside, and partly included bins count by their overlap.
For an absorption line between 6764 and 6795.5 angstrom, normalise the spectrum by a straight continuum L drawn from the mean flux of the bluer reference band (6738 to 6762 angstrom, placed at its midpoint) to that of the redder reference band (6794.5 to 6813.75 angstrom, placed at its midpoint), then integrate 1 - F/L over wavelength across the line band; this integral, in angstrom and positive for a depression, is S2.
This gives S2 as 1.2 angstrom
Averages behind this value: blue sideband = 32.4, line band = 30.7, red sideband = 31.5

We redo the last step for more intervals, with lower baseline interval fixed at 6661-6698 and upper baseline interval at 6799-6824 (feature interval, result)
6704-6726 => 0.7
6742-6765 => -1.5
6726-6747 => 0.2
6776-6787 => 0.2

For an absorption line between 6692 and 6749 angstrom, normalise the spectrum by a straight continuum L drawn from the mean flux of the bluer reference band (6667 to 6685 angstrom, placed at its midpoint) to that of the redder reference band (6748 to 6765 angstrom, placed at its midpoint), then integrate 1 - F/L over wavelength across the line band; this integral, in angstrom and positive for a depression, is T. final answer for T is 3.62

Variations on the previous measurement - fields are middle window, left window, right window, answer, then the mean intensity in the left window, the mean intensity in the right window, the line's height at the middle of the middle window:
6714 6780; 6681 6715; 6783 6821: -0.8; 31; 31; 31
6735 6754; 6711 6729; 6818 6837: -1.2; 29.6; 31.3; 30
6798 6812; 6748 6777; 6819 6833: 0.5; 32.7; 31.5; 31.9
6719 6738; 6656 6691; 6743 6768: 1.4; 31.1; 33.1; 32.4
